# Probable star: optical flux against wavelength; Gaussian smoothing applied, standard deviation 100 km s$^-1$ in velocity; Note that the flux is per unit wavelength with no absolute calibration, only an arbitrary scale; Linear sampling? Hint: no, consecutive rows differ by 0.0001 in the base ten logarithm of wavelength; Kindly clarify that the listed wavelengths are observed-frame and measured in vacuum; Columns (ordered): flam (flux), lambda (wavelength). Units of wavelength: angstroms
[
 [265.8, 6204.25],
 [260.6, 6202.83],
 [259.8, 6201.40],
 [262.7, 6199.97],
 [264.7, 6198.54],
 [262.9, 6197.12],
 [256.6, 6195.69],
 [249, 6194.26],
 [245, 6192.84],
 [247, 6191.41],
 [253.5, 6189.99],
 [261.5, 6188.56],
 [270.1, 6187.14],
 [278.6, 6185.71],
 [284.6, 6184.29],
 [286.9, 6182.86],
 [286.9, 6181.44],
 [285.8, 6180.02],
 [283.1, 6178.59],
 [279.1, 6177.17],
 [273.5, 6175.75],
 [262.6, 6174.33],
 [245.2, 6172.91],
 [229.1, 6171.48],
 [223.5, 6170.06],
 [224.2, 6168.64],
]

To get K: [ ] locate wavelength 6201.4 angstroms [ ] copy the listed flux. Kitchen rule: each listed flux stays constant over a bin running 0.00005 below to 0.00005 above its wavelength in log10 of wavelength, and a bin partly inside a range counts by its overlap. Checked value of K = 259.8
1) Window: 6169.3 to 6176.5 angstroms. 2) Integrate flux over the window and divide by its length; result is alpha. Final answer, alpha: 247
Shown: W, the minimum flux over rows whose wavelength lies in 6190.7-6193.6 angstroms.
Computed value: 245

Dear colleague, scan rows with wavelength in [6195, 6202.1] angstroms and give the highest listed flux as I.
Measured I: 264.7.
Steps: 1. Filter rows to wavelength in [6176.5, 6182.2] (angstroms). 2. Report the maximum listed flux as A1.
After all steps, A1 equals 286.9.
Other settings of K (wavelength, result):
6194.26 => 249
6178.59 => 283.1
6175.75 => 273.5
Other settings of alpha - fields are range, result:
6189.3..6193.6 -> 249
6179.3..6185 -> 286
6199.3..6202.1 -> 261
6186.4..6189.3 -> 265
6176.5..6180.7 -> 282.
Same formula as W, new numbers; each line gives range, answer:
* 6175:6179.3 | 273.5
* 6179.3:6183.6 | 285.8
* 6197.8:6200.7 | 262.7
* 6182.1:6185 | 284.6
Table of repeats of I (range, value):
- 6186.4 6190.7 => 270.1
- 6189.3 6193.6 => 253.5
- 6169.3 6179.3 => 283.1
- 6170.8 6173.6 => 245.2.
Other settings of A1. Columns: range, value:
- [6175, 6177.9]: 279.1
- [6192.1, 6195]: 249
